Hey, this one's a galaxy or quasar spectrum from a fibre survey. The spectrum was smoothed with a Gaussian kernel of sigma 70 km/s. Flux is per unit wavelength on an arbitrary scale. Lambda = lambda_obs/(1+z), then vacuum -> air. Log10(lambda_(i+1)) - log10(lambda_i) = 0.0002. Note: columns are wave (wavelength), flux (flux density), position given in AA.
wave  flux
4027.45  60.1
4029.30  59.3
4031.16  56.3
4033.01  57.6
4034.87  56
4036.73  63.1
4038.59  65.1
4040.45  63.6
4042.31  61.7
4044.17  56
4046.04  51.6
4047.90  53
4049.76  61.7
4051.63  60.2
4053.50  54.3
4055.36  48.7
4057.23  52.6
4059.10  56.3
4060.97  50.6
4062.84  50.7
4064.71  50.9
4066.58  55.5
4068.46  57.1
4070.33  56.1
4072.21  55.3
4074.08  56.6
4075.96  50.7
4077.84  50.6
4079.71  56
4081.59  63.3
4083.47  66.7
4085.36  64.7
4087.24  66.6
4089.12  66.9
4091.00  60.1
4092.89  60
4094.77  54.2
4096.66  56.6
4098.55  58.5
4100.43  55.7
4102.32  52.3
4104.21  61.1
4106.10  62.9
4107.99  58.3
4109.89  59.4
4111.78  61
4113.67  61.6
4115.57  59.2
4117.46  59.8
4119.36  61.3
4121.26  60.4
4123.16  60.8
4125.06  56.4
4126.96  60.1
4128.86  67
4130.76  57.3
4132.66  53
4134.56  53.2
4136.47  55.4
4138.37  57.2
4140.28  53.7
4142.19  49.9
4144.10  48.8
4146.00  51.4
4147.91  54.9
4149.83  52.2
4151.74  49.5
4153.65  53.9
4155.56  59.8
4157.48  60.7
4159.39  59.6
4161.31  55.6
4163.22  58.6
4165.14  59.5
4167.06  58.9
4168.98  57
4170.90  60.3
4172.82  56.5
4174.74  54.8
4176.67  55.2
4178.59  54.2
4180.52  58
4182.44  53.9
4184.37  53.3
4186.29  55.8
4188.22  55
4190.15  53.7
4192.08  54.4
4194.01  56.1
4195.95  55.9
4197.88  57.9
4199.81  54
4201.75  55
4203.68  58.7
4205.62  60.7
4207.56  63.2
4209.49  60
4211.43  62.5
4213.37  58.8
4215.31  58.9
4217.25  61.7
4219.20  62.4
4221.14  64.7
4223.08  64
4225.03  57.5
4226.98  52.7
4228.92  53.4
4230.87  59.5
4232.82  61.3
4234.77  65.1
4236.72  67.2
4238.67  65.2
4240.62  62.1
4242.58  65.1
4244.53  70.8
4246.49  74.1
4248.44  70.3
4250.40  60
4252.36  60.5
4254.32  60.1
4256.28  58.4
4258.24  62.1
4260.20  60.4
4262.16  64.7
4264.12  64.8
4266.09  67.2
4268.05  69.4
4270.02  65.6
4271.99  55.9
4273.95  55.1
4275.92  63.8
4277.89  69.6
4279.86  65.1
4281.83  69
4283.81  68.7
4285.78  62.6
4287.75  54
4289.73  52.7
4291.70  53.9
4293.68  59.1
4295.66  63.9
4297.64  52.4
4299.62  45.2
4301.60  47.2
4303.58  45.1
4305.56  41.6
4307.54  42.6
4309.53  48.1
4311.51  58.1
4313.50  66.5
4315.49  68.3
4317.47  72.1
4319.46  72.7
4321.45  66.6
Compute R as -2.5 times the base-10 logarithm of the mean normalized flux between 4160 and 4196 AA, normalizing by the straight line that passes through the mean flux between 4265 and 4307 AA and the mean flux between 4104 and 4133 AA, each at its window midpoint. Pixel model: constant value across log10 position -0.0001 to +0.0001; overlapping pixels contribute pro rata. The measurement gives 0.06 mag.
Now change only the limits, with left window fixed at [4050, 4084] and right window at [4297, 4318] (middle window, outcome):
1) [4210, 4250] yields -0.17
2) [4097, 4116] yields -0.08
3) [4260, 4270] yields -0.23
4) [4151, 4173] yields -0.06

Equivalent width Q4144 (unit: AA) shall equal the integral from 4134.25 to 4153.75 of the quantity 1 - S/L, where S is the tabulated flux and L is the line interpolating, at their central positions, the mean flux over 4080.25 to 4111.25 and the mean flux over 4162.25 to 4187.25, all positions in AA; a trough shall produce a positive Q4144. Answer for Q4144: 1.8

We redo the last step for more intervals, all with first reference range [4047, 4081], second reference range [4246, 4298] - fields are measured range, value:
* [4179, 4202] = 1.5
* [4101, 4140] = -1.5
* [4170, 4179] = 0.4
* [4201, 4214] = 0.0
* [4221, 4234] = 0.4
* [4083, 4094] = -1.7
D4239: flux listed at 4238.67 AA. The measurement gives 65.2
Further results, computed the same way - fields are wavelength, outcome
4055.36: 48.7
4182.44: 53.9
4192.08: 54.4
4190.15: 53.7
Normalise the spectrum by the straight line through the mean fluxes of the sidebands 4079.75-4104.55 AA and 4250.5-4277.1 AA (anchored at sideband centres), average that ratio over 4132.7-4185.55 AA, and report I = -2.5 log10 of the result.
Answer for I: 0.11 mag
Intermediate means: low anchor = 60.3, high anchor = 62.1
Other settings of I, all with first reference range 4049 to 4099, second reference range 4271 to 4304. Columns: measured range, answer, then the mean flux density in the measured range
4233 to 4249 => -0.16 mag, 67.1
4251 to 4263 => -0.06 mag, 61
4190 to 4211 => 0.00 mag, 57.5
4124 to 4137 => -0.01 mag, 57.6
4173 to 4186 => 0.05 mag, 55.1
